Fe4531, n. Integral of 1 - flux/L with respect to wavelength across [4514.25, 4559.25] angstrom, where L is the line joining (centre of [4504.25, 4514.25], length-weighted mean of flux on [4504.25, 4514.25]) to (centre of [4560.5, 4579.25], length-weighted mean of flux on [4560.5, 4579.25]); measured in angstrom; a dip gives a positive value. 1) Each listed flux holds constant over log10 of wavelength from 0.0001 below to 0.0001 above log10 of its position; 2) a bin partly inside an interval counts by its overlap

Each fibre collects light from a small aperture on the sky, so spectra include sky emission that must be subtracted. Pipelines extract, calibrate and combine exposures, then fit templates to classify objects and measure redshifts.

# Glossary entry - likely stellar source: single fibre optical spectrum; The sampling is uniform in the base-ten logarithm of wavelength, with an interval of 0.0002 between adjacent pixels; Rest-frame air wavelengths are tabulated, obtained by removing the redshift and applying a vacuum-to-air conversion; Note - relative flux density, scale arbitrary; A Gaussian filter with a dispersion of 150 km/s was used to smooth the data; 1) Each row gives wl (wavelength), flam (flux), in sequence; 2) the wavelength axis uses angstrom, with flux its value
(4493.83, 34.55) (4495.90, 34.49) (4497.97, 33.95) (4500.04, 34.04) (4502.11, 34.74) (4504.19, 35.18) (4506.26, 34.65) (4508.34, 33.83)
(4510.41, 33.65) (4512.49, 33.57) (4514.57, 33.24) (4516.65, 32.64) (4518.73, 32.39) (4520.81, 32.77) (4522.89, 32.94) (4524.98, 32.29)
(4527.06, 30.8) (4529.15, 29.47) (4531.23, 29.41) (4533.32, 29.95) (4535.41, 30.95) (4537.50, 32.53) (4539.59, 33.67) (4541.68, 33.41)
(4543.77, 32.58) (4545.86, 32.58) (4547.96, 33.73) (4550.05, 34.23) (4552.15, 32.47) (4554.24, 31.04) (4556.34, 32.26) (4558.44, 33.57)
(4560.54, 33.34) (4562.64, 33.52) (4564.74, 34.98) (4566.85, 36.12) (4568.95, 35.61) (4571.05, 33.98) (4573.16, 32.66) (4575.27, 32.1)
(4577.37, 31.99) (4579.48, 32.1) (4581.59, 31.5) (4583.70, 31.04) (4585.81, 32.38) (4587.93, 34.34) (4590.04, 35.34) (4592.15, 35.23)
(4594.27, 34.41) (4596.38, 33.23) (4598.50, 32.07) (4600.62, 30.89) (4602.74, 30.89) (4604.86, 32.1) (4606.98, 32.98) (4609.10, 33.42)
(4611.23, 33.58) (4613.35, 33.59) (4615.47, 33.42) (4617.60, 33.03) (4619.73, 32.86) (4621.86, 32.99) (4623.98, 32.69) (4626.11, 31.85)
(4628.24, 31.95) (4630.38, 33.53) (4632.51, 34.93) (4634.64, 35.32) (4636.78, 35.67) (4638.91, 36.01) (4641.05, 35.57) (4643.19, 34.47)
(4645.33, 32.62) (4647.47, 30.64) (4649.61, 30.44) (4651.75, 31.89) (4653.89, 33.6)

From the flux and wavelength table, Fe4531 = 2.3 angstrom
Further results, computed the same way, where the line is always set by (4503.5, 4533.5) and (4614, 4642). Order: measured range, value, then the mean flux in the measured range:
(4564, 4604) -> 0.1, 33.2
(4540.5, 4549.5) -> -0.1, 33.2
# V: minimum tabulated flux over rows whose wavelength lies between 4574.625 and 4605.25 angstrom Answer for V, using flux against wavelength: 30.89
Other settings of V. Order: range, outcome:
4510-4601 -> 29.41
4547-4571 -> 31.04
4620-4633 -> 31.85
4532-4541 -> 29.95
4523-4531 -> 29.47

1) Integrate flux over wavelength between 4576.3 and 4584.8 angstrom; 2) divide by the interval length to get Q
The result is 31.7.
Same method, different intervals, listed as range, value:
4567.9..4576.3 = 33.6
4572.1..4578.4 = 32.2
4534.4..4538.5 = 31.7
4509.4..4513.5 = 33.6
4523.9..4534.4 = 30.4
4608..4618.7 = 33.4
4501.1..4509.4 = 34.6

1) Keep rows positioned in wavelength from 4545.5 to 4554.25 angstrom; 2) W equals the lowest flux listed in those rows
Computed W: 31.04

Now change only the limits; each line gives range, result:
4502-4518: 32.64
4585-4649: 30.64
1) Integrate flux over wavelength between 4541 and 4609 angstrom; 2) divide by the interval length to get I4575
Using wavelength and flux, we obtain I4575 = 33.1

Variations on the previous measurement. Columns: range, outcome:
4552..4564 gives 32.8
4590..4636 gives 33.2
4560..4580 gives 33.7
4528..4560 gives 32.1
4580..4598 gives 33.4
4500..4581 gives 32.9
